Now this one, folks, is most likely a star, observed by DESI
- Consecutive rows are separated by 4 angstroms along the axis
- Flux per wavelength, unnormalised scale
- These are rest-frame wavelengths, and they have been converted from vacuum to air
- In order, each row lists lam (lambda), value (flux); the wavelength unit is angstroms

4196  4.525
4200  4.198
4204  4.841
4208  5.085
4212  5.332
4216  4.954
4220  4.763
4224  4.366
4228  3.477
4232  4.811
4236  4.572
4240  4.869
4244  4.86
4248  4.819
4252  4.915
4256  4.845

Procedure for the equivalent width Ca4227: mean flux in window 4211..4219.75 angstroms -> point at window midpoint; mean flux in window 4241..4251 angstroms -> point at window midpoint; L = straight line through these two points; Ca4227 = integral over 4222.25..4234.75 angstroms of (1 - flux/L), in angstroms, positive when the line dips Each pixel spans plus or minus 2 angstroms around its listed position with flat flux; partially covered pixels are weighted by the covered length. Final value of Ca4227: 1.8 angstroms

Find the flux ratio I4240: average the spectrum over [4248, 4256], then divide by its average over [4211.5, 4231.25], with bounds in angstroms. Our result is 1.07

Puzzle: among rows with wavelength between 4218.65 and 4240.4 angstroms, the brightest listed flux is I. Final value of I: 4.869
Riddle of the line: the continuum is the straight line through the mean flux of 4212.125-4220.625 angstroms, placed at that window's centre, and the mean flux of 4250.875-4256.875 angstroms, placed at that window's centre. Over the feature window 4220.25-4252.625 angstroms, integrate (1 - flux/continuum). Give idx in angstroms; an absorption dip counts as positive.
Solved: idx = 2.3 angstroms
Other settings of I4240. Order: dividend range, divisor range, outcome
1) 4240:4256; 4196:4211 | 1.03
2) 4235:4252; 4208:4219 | 0.94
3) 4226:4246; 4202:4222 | 0.90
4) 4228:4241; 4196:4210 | 0.97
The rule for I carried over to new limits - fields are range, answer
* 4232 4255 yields 4.915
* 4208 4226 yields 5.332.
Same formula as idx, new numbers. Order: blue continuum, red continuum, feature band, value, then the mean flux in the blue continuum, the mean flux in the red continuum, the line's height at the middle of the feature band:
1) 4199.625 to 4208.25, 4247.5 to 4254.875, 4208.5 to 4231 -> 0.72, 4.73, 4.87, 4.78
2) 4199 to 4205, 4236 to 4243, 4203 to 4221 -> -1.68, 4.52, 4.78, 4.59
